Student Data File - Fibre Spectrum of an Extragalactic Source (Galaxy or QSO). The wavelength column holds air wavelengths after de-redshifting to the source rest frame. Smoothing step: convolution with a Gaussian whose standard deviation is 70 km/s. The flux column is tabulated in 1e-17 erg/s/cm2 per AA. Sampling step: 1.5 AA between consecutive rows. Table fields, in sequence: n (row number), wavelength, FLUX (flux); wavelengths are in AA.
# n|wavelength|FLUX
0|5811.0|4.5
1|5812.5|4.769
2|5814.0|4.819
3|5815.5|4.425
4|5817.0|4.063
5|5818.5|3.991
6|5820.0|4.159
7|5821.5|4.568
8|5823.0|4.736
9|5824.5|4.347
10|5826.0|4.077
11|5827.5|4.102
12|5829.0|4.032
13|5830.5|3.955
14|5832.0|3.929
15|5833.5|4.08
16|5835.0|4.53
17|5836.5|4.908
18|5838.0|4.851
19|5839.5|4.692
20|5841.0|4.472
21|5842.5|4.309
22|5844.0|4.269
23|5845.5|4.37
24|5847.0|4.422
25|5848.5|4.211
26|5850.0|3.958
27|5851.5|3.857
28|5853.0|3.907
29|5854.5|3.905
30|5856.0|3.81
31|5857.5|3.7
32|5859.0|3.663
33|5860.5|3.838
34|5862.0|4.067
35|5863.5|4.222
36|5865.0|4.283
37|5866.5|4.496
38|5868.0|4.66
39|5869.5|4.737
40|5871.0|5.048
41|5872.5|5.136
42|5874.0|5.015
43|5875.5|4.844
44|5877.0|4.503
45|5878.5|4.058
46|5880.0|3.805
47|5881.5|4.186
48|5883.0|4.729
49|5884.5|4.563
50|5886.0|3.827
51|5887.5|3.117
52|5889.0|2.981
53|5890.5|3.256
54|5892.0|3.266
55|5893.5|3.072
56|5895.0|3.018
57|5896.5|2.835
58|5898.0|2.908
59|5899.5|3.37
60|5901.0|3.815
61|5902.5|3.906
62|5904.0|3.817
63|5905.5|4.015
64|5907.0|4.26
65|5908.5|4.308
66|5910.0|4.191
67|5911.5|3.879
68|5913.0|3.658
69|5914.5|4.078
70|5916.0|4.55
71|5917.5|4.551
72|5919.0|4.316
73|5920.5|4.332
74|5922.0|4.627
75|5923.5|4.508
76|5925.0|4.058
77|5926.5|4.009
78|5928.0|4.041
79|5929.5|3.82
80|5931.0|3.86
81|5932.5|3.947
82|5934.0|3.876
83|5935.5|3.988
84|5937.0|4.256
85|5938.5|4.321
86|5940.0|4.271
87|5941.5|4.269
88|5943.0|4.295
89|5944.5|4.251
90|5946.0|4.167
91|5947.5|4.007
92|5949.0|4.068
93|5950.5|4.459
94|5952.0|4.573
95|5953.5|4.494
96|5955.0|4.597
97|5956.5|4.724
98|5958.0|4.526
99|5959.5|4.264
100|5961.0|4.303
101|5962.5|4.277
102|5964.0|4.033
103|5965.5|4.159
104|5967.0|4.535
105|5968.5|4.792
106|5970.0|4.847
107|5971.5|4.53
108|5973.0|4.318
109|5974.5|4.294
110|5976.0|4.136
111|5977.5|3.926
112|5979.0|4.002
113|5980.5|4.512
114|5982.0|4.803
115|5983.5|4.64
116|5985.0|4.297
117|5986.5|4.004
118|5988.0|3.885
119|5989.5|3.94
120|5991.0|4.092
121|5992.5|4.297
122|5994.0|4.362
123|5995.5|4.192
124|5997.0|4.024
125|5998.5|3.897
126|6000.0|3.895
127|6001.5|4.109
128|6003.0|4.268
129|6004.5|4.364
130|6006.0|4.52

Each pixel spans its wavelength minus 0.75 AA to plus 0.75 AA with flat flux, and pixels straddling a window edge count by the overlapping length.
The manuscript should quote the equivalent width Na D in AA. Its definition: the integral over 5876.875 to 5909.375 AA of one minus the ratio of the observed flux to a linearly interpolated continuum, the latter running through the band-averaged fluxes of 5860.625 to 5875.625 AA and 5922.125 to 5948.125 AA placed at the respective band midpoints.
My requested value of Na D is 5.4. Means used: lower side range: 4.61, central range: 3.7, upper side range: 4.13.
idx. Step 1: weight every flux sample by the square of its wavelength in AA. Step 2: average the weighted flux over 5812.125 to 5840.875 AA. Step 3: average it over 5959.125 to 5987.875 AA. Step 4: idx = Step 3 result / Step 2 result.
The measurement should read 1.05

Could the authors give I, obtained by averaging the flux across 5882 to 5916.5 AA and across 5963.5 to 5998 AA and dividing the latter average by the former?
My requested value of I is 1.2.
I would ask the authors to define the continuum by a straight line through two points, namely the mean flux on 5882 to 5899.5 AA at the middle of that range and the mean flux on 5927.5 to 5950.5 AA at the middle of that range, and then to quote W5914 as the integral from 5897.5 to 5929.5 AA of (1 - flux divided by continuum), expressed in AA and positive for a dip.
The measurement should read -2.7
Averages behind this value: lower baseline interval 3.42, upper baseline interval 4.11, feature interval 4.06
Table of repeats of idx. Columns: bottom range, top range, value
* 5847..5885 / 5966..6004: 1.03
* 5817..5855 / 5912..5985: 1.04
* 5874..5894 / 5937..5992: 1.13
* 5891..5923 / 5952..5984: 1.17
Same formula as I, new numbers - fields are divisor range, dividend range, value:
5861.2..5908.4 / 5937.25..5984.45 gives 1.09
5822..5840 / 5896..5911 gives 0.86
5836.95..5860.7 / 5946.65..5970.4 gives 1.06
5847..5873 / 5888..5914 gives 0.85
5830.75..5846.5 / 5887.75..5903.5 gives 0.73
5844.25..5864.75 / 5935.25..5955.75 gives 1.07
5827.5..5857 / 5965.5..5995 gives 1.02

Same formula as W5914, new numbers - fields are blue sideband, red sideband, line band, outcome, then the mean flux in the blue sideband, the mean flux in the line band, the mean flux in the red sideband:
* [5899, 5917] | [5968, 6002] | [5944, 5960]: -0.91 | 4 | 4.38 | 4.25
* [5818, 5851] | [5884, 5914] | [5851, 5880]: -2.42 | 4.32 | 4.29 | 3.6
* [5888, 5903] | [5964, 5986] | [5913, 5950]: -4.22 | 3.23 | 4.18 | 4.4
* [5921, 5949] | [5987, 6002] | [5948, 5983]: -2.50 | 4.14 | 4.4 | 4.07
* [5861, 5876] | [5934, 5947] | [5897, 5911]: 1.88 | 4.63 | 3.83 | 4.2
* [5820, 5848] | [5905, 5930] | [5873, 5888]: -0.10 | 4.36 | 4.3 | 4.19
